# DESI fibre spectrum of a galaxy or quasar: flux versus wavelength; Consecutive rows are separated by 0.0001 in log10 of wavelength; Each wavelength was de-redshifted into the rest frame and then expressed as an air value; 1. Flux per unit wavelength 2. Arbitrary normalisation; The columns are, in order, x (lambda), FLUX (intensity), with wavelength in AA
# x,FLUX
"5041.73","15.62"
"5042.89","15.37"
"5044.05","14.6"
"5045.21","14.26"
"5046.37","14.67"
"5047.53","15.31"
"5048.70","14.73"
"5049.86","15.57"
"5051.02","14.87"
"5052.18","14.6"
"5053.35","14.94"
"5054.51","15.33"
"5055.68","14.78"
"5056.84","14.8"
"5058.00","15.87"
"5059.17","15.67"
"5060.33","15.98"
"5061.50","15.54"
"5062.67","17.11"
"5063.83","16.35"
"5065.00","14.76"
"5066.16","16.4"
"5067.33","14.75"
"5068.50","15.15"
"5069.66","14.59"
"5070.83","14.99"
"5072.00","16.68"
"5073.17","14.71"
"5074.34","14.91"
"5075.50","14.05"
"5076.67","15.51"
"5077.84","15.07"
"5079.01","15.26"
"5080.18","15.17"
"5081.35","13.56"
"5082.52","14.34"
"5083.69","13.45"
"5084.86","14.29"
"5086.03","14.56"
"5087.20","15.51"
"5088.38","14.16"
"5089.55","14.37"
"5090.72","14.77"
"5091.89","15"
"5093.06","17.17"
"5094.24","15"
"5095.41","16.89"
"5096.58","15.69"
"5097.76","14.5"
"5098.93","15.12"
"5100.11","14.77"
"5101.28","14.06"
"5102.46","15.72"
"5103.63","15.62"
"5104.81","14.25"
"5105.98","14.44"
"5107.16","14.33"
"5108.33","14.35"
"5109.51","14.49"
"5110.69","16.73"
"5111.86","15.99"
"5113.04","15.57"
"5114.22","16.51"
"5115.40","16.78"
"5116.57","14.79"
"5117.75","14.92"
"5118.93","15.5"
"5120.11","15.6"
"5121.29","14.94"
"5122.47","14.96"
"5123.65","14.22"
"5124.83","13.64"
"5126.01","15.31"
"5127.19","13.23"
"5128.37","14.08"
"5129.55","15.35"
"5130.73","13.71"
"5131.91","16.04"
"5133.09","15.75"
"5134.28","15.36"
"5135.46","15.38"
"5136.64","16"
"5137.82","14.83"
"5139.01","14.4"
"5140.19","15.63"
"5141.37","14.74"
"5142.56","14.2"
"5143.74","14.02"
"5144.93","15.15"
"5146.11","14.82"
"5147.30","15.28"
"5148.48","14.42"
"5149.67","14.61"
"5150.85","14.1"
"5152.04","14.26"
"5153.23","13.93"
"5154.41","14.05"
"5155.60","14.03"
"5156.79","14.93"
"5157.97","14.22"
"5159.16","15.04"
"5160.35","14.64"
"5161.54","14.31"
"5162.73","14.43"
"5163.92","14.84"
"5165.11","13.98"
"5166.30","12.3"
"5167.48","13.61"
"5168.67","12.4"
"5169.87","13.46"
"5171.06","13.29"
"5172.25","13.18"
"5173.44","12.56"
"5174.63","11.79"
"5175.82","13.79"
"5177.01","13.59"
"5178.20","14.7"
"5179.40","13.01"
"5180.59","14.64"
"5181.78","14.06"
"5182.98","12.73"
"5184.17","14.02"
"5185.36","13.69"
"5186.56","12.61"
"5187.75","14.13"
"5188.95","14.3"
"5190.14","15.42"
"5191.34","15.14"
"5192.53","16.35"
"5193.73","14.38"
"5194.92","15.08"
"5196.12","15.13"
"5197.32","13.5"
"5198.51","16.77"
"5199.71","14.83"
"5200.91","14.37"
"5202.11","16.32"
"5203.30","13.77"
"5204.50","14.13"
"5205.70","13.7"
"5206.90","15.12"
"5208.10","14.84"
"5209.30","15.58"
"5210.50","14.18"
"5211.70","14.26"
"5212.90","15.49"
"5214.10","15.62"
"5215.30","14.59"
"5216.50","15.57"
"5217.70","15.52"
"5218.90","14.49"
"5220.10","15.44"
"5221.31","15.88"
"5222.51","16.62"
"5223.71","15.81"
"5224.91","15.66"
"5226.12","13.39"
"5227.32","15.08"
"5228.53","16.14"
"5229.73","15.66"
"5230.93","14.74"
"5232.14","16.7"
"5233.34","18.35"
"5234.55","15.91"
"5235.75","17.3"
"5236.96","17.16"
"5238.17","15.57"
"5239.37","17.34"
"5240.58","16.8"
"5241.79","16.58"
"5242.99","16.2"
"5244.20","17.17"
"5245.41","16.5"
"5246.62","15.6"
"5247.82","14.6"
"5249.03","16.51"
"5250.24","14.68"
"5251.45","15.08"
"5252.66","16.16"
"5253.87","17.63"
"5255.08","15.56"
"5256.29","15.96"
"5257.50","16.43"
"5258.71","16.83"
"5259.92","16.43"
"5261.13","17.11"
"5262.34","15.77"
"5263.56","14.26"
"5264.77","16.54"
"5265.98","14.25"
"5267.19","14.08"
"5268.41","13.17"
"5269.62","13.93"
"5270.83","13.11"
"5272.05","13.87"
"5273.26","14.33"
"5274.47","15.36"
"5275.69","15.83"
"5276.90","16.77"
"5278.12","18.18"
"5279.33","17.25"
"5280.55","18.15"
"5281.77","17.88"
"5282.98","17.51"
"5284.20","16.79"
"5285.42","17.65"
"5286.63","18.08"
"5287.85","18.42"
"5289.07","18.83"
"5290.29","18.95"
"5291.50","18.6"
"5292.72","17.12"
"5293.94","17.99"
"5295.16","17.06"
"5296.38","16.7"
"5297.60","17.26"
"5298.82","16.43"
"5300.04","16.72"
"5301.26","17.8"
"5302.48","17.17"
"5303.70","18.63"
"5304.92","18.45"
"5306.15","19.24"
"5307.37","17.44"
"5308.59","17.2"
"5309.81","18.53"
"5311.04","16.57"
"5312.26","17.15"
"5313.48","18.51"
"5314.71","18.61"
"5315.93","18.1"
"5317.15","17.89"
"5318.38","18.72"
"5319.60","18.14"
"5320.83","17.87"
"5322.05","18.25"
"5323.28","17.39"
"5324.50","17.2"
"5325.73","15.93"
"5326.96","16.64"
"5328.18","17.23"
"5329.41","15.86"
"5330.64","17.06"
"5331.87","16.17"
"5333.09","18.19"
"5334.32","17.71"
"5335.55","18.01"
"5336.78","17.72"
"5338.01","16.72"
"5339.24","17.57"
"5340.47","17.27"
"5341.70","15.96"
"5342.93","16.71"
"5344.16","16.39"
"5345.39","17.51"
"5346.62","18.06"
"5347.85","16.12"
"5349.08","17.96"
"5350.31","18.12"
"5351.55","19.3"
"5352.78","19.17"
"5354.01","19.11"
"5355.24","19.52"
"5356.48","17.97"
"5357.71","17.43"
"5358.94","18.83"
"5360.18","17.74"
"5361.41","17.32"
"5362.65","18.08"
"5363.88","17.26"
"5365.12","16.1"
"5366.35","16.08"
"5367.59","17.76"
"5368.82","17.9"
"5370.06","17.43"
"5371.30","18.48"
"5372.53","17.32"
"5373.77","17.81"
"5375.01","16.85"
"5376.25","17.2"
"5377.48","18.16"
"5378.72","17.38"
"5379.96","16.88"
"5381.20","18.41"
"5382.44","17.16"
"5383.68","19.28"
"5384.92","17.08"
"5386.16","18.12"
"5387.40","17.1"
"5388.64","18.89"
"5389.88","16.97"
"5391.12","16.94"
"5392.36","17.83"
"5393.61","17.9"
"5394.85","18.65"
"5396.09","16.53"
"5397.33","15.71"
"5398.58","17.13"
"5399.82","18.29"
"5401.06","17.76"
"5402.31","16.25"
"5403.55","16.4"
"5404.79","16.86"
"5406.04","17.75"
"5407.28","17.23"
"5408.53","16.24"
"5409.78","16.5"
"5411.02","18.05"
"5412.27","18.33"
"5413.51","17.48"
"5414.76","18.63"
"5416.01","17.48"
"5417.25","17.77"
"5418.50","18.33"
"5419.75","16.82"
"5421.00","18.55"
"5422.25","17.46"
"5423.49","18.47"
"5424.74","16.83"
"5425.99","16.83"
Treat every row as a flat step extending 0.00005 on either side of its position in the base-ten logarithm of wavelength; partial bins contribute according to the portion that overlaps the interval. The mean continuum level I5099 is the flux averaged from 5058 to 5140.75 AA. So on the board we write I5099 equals 15.1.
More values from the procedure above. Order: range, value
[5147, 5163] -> 14.4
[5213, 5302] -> 16.2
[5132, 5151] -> 15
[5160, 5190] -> 13.6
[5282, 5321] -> 17.8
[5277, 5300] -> 17.7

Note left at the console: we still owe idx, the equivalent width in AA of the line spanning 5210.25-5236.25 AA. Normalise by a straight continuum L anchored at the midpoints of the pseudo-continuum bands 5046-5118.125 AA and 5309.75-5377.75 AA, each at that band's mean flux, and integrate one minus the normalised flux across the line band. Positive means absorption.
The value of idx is 1.4 AA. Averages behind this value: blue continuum 15.2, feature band 15.6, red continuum 17.6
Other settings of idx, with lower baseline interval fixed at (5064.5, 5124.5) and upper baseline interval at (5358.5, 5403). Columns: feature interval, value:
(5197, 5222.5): 1.66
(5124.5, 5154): 1.37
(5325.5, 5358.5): -0.59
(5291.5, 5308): -0.74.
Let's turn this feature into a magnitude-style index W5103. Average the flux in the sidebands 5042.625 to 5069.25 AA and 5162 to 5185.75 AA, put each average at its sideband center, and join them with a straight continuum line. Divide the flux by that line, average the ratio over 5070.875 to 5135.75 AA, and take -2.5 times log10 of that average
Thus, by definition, -0.03 mag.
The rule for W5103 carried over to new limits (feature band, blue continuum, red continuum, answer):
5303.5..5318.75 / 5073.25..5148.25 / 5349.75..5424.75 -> -0.07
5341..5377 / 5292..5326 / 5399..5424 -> 0.00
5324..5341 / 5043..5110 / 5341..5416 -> 0.01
